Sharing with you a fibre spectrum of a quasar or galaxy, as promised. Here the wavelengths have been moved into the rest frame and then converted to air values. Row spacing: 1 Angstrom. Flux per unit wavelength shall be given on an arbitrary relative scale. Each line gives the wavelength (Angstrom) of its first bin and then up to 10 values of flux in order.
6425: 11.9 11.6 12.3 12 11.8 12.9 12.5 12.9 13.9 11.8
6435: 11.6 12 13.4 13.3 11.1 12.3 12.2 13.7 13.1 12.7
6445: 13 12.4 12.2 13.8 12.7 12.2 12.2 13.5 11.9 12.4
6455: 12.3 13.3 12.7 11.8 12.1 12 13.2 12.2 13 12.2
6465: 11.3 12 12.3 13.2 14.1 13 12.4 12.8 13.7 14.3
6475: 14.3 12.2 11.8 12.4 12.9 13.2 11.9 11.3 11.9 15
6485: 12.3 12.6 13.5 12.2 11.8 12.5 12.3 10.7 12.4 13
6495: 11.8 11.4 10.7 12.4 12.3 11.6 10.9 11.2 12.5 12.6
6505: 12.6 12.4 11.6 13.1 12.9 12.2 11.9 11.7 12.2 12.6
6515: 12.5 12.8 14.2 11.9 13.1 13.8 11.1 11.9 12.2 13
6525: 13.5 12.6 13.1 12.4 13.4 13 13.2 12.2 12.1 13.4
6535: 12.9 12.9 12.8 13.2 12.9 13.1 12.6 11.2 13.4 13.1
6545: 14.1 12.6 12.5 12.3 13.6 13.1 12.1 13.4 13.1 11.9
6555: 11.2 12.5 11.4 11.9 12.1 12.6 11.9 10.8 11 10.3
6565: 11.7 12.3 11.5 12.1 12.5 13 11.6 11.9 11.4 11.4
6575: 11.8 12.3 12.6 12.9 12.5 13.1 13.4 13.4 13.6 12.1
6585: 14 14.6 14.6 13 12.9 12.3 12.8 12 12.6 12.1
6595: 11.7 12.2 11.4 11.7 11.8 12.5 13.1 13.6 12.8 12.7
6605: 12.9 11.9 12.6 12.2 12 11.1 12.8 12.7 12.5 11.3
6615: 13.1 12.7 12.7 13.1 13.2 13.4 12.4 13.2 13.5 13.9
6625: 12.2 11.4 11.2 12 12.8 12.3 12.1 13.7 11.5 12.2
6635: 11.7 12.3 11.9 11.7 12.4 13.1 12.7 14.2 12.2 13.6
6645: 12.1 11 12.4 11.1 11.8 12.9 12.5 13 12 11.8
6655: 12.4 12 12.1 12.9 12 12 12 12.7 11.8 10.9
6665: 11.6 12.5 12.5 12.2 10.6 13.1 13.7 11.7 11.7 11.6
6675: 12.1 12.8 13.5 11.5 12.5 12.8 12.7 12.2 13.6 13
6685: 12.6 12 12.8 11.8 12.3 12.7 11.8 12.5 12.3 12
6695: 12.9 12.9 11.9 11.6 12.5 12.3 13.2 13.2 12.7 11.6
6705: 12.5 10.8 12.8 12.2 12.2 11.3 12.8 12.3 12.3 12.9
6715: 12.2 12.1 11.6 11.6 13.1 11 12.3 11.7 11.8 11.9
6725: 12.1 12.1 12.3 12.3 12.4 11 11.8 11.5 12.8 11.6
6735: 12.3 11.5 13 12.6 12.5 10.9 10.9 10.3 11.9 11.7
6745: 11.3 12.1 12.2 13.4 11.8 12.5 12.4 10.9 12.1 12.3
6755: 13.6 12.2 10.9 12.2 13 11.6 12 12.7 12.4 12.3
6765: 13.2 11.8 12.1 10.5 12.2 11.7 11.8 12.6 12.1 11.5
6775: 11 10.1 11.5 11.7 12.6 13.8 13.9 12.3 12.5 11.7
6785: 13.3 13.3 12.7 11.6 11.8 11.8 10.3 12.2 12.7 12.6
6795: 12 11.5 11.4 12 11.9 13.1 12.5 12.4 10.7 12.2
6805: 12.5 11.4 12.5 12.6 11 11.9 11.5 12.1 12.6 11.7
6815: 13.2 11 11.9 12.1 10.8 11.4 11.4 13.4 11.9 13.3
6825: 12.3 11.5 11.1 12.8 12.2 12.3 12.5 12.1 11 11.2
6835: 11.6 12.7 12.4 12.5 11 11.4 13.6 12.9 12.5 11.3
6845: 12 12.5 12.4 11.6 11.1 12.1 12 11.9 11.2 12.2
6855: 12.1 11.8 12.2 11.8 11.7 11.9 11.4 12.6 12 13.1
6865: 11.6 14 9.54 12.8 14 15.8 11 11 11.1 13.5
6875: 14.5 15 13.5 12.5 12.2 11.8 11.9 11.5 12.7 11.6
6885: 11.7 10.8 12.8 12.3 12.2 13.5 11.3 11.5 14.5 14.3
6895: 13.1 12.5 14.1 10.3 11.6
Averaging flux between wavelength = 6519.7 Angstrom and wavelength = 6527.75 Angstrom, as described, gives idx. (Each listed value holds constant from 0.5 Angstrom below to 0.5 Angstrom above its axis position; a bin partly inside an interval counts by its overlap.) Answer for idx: 12.6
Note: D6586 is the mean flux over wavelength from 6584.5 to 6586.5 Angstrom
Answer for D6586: 14.3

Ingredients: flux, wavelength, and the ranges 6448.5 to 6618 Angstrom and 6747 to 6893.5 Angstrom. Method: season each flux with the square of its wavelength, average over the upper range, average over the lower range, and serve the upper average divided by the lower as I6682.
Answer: 1.06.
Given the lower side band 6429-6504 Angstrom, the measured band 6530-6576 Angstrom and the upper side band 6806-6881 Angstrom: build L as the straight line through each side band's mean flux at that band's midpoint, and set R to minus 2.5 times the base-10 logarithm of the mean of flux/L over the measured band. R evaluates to 0.01 mag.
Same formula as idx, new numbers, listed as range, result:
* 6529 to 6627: 12.5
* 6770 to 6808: 12.1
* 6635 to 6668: 12.2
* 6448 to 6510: 12.5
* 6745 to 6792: 12.1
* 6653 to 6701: 12.3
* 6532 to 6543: 12.7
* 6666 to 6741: 12.2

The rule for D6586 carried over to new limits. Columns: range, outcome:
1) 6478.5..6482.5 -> 12.3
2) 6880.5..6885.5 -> 11.9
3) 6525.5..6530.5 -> 12.9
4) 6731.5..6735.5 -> 12.1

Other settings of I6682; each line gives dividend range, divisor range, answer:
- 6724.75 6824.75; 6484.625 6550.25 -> 1.04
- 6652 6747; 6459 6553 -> 1.02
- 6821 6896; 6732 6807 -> 1.04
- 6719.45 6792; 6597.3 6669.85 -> 1.01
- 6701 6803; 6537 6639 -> 1.02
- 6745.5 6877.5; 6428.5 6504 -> 1.08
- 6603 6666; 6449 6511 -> 1.04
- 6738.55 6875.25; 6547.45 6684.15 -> 1.03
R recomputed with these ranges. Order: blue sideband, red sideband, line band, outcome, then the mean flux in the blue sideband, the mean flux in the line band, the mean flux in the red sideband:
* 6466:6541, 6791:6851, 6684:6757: 0.01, 12.6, 12.1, 12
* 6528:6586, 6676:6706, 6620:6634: 0.00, 12.5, 12.5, 12.5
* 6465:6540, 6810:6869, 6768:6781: 0.02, 12.5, 11.9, 12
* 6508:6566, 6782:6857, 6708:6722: 0.01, 12.5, 12.1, 12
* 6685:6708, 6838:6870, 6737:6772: 0.02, 12.3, 12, 12.1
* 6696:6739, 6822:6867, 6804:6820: 0.02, 12.1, 11.9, 12.1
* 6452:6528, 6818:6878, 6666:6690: -0.01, 12.5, 12.4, 12.2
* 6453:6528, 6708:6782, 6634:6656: -0.01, 12.5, 12.3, 12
